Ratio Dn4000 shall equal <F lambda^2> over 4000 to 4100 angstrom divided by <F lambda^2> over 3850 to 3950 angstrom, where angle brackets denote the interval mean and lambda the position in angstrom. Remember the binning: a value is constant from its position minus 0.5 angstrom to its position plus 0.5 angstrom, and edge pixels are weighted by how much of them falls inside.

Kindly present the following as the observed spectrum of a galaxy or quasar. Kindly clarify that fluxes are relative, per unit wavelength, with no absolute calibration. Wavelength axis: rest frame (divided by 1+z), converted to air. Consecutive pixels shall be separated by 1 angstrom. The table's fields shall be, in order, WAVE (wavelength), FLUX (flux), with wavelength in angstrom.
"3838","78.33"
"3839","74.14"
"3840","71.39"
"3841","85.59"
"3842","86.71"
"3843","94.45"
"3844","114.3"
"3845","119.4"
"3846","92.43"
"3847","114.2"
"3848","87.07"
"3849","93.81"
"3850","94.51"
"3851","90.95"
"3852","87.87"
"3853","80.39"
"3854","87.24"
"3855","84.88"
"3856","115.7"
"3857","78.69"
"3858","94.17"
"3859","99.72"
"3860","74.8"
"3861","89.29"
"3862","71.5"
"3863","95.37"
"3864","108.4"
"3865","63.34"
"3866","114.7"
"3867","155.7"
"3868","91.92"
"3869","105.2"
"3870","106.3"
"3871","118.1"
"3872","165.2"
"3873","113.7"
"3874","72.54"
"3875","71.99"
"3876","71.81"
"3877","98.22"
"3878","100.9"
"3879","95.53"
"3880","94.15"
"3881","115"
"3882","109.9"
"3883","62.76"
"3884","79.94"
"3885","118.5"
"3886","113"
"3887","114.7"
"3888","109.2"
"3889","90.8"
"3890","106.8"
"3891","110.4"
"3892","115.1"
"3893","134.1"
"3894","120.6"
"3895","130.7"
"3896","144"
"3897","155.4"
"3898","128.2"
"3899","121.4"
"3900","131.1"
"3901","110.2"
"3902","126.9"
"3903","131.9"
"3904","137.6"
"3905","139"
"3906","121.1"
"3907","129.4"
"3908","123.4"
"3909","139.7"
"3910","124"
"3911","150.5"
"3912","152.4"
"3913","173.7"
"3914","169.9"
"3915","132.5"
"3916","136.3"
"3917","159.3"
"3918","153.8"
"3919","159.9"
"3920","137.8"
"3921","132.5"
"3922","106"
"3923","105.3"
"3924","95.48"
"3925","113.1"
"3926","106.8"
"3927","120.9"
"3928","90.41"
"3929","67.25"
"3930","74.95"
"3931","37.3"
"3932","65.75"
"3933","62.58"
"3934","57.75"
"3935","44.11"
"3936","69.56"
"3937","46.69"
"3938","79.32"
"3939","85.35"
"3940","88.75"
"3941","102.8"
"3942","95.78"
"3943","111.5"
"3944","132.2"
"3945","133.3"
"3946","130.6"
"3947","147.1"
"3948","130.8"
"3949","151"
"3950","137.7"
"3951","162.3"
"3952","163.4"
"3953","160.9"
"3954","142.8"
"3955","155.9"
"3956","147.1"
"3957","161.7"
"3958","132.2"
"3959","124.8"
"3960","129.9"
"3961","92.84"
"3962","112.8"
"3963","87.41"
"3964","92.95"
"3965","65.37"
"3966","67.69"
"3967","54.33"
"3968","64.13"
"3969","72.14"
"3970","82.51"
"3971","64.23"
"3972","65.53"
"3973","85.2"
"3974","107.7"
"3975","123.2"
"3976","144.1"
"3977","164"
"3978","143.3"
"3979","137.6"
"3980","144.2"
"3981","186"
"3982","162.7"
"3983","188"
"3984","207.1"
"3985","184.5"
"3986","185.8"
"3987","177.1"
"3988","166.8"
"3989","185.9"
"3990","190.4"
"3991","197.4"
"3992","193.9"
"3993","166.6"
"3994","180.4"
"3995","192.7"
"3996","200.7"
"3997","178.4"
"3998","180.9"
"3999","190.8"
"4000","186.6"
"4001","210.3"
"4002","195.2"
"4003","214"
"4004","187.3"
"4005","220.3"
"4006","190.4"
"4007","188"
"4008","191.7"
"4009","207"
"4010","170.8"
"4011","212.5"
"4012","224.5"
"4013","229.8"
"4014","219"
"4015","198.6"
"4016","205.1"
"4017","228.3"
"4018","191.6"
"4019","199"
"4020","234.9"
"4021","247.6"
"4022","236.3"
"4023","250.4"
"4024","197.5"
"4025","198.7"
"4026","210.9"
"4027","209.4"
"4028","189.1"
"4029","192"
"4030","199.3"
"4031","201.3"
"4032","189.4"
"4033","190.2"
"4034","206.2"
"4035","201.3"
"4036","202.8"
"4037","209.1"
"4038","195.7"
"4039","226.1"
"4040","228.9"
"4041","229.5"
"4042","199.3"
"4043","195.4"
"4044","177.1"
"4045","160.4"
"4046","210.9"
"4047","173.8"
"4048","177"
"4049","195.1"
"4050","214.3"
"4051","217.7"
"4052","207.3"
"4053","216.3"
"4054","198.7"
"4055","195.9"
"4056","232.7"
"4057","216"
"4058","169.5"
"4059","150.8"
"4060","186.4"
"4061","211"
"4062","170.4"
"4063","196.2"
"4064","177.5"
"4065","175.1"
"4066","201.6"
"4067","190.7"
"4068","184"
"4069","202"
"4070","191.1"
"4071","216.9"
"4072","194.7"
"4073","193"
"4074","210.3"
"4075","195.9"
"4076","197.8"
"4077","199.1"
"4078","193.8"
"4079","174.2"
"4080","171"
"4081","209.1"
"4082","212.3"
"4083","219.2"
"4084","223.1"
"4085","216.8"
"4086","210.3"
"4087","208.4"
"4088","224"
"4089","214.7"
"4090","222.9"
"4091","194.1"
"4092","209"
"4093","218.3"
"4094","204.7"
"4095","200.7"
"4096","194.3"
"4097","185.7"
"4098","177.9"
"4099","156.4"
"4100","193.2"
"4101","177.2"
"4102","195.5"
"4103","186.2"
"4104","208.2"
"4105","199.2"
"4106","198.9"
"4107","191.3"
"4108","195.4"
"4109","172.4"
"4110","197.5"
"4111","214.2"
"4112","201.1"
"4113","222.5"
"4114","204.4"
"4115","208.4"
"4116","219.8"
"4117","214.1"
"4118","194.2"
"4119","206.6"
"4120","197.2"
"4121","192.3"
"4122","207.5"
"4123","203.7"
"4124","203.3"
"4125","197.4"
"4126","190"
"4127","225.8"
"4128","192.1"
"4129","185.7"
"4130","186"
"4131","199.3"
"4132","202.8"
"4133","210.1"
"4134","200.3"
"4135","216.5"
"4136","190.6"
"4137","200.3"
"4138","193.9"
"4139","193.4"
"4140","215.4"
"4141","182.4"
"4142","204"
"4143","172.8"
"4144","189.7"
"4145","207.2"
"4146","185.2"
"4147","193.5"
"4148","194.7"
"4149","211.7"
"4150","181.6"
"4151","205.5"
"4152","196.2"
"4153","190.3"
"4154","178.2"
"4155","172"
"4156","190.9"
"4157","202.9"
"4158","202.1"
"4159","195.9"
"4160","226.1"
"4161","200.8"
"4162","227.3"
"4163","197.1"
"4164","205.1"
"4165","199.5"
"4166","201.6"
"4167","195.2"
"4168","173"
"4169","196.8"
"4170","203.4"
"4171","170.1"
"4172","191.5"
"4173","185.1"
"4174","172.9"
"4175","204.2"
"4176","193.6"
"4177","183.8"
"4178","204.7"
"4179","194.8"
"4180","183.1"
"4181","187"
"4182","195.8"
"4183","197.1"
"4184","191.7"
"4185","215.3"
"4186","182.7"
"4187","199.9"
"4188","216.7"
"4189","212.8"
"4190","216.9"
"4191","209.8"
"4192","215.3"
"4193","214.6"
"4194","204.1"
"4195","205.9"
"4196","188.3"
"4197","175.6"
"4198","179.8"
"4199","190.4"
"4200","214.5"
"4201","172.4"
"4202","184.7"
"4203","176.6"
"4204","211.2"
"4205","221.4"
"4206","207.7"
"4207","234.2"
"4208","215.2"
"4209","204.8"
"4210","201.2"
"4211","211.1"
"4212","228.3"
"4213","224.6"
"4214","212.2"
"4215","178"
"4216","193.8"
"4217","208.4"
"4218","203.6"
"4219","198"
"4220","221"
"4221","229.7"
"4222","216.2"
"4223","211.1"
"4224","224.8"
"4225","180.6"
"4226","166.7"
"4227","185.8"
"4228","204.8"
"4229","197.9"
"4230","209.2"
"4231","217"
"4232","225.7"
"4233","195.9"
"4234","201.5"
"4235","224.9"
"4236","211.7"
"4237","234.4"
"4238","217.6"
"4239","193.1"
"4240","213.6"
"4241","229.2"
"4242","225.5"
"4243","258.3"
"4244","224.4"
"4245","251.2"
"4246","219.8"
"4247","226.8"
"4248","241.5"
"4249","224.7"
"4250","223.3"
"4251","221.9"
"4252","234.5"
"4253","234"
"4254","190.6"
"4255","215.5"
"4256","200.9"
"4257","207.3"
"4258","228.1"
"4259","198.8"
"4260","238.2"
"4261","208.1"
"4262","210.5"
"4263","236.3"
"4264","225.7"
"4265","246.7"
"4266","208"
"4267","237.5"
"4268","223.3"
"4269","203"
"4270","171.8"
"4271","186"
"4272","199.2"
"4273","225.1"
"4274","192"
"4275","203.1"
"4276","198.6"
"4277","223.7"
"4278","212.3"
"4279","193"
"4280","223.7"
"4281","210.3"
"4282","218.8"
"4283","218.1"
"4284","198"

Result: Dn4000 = 2.0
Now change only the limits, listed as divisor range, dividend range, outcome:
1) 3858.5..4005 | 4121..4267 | 1.86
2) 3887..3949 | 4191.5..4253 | 2.12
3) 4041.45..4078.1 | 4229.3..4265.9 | 1.24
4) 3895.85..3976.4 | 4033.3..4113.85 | 1.86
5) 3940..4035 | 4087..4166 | 1.29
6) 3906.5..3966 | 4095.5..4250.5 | 1.95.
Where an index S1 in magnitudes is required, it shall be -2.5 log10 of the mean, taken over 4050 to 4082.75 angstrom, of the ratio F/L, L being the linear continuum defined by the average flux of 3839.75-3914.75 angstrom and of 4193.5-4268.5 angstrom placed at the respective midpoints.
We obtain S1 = -0.192 mag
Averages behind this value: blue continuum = 109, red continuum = 212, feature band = 196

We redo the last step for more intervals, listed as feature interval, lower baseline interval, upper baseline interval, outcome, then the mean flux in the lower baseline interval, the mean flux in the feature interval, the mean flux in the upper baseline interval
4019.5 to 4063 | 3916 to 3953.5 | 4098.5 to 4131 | -0.25 mag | 109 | 203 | 198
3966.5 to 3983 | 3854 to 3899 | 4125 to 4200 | 0.19 mag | 105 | 115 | 197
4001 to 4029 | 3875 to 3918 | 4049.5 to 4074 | -0.19 mag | 122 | 209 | 197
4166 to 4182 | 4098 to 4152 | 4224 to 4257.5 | 0.08 mag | 198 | 190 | 216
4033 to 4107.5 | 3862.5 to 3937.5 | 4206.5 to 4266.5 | -0.21 mag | 111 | 198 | 215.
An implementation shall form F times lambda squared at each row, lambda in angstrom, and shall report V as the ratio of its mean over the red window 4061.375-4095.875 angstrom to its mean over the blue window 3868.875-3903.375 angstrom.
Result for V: 1.99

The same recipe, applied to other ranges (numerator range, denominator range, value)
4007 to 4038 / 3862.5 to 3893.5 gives 2.15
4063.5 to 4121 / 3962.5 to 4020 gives 1.27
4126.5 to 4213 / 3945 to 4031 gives 1.30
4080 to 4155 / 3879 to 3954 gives 1.89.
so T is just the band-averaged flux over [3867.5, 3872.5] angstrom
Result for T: 117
